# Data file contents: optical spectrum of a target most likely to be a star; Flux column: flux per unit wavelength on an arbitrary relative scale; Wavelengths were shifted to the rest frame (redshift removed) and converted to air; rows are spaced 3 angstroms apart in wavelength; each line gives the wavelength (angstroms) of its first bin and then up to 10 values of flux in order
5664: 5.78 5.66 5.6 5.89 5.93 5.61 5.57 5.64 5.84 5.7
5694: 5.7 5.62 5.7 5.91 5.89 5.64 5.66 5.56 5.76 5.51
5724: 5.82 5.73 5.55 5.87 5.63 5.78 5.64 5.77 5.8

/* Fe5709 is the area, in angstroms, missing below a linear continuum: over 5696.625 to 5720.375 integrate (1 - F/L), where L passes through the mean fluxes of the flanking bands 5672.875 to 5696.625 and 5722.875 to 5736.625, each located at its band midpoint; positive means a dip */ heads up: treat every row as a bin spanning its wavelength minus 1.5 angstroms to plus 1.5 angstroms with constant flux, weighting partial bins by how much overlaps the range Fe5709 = 0.0 angstroms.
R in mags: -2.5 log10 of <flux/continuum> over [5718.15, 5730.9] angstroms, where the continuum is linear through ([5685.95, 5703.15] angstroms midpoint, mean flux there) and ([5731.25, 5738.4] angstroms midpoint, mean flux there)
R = 0.014 mag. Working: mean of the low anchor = 5.73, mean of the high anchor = 5.75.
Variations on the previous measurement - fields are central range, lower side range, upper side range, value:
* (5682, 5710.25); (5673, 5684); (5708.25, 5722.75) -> -0.01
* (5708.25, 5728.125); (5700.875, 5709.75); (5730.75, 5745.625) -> 0.02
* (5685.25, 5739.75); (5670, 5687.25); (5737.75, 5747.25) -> 0.00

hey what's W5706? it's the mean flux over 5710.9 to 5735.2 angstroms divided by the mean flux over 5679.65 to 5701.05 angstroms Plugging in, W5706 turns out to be 1.00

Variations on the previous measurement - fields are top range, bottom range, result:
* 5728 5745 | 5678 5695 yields 1.00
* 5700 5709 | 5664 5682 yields 1.02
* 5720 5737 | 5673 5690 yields 0.99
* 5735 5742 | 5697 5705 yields 0.99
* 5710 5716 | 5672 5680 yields 0.97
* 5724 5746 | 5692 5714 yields 1.00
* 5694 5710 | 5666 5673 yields 1.01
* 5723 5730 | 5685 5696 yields 1.00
